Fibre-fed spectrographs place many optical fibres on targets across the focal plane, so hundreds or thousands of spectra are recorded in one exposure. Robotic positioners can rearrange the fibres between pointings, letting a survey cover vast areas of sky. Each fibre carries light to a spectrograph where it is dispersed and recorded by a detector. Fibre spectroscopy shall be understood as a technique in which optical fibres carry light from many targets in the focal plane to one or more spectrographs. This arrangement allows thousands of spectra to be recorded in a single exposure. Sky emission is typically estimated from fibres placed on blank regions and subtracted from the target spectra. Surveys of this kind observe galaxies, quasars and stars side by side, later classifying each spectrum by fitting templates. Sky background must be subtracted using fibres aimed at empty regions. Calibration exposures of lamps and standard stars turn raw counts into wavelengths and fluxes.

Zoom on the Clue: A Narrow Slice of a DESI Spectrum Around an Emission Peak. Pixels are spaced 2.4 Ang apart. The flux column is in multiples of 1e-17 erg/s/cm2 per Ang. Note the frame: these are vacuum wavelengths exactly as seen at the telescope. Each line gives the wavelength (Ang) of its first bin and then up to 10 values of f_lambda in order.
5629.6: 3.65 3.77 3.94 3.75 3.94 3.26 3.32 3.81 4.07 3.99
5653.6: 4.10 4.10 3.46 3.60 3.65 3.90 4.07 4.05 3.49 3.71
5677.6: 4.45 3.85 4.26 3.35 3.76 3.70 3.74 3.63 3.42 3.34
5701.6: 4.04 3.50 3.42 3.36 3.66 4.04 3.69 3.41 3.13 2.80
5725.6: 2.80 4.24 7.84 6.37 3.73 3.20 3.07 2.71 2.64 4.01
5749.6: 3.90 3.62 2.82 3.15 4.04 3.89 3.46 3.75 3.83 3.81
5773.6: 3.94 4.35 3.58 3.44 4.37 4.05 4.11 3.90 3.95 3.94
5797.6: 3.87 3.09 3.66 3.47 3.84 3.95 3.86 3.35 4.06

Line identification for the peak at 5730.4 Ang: H-beta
